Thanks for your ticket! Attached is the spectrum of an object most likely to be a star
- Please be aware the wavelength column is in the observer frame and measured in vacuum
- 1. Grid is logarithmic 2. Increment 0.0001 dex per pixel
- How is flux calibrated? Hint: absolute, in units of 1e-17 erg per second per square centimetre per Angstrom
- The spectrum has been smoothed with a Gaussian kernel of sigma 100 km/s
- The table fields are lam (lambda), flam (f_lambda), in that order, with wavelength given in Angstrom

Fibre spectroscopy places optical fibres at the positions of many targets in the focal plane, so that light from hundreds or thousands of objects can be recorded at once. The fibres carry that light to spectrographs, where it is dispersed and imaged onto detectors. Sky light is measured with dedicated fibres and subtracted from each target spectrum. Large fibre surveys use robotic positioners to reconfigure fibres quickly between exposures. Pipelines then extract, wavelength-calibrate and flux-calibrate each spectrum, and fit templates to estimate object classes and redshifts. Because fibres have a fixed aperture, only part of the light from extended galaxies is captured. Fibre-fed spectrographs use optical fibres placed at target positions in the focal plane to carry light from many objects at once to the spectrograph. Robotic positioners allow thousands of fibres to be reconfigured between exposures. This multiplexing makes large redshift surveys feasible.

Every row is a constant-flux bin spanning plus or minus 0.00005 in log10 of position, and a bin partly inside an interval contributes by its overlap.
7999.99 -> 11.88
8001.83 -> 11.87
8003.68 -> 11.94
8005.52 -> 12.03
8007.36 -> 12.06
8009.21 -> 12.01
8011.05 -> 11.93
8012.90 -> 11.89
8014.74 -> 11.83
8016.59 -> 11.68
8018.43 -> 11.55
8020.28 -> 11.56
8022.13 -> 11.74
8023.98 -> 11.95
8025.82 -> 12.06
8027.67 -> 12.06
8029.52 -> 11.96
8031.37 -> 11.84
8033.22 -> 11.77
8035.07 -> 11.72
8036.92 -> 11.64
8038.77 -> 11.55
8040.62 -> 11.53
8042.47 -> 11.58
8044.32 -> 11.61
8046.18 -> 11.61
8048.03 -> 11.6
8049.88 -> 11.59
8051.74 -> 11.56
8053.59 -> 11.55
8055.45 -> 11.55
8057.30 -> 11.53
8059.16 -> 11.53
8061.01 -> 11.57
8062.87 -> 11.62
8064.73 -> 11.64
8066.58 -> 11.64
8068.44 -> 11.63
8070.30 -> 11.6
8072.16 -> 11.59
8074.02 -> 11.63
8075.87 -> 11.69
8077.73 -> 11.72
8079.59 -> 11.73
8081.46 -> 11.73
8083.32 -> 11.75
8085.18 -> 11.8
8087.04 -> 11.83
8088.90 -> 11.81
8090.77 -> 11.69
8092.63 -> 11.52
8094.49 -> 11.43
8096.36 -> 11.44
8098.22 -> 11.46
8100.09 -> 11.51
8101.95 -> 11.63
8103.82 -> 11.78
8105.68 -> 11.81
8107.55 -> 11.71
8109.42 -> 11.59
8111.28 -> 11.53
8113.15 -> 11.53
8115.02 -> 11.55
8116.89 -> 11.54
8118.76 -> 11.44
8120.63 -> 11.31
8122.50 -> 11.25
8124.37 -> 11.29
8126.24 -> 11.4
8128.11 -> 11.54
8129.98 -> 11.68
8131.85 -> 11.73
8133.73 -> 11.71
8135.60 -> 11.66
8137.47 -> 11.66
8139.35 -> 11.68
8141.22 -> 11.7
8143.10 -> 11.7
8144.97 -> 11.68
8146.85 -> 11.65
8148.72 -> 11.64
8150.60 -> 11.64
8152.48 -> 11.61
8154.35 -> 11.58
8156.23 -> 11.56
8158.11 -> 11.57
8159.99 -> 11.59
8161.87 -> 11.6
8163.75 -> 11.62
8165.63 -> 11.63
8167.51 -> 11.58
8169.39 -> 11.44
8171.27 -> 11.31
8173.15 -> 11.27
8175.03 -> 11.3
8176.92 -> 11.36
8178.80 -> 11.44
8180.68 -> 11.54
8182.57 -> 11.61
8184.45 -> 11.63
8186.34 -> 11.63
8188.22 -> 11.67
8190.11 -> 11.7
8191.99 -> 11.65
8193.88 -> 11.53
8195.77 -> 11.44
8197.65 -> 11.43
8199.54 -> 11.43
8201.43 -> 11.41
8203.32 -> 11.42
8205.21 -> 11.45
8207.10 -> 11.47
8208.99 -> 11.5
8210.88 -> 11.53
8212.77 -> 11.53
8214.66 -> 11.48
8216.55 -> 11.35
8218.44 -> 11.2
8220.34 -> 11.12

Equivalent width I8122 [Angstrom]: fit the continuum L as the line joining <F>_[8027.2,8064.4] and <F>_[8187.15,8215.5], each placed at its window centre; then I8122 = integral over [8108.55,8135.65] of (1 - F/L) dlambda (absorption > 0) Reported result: 0.15 Angstrom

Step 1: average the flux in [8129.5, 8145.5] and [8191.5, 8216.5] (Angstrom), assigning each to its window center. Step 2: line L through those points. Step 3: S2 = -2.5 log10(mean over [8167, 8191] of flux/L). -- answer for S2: 0.006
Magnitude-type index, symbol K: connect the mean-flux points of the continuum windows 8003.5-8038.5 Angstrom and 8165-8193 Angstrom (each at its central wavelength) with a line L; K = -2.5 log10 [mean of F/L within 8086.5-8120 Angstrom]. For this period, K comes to 0.01 mag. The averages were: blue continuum 11.8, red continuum 11.5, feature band 11.6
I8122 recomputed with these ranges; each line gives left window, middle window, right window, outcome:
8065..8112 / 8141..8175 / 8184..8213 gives 0.0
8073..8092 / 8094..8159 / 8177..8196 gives 0.5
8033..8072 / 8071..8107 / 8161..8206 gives -0.3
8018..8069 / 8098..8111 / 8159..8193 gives 0.0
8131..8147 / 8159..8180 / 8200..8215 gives 0.2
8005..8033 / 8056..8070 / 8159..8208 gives 0.2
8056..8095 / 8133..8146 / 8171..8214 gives -0.1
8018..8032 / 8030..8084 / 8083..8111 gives 0.6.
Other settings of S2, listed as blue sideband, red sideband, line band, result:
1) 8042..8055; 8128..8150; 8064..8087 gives -0.01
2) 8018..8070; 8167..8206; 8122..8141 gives 0.00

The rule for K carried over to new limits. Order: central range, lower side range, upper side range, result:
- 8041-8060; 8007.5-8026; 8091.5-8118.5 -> 0.01 mag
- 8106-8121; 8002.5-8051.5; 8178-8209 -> 0.01 mag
